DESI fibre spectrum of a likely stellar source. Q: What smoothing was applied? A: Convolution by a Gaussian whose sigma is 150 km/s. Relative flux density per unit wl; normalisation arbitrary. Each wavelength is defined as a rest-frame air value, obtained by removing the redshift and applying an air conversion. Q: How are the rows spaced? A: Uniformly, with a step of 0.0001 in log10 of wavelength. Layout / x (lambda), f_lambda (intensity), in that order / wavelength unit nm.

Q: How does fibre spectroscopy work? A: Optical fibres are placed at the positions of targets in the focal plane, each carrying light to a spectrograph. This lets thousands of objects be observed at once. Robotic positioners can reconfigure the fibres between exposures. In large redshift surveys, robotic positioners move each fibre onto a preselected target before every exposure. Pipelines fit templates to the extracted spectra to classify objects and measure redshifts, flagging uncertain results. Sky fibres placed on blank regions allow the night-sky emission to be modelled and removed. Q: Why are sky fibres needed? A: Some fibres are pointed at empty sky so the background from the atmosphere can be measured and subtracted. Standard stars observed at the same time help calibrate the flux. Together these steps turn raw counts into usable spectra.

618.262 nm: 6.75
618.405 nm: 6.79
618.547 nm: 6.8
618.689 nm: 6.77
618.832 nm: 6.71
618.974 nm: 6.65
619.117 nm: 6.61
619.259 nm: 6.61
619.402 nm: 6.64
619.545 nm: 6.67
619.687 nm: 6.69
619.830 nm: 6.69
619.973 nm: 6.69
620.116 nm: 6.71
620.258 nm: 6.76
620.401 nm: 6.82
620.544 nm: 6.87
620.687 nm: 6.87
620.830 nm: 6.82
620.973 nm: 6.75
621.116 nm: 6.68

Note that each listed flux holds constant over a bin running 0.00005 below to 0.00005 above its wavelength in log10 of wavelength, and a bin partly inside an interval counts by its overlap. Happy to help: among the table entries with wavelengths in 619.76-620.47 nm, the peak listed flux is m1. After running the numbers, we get 6.82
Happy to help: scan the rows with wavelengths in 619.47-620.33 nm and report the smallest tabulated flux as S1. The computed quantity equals 6.67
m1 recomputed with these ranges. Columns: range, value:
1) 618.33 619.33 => 6.8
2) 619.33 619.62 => 6.67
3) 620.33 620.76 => 6.87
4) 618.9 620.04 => 6.69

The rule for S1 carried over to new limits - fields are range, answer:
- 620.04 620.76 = 6.71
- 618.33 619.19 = 6.61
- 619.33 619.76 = 6.64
